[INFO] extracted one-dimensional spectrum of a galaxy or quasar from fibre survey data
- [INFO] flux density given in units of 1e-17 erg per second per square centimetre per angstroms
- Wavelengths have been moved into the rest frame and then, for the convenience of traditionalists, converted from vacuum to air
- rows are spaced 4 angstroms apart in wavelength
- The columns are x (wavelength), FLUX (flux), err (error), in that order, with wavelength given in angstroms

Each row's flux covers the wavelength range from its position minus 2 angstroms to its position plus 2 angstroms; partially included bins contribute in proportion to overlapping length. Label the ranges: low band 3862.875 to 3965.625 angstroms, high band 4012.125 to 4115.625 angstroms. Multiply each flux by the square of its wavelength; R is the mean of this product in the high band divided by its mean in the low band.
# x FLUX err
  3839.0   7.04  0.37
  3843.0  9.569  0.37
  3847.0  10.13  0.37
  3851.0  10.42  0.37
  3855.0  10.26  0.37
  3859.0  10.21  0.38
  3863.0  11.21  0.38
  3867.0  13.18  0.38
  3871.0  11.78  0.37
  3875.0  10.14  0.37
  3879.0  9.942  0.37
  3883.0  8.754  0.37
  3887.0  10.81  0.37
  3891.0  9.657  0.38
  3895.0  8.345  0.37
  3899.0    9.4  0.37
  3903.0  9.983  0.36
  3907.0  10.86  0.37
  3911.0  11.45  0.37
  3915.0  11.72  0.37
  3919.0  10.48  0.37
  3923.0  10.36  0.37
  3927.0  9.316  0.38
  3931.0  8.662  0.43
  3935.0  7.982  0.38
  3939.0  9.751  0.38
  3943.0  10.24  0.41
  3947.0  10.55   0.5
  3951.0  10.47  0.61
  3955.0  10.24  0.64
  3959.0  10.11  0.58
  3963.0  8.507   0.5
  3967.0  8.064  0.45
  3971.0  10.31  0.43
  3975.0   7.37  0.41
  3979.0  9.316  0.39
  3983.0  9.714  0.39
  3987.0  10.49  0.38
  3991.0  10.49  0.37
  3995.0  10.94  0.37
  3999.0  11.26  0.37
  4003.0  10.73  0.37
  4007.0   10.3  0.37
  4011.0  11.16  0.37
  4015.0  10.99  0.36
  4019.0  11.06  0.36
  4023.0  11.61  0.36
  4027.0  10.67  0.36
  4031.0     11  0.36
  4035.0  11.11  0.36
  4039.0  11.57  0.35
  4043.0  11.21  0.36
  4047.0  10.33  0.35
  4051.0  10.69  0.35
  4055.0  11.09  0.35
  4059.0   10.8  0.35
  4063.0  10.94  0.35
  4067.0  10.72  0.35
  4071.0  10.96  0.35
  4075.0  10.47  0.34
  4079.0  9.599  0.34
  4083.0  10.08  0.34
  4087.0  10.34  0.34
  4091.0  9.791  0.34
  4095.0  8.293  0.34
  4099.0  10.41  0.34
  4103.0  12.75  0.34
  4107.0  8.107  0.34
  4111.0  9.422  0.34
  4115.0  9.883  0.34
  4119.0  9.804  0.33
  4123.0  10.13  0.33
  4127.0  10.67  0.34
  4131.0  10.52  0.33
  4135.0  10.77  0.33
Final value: 1.1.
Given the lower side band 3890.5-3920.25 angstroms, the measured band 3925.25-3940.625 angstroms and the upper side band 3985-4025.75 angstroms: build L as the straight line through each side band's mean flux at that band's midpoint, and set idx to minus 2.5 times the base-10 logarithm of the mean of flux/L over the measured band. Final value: 0.17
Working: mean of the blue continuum 10.3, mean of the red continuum 10.9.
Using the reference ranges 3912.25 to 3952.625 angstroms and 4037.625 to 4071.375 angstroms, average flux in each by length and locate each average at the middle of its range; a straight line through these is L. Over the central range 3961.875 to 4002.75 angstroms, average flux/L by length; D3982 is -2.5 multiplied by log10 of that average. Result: 0.07 mag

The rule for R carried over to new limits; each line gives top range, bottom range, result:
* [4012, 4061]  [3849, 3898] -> 1.15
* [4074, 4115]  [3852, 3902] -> 1.07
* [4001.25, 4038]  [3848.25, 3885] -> 1.11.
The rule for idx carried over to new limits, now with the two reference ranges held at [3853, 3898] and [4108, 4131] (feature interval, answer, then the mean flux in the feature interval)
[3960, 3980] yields 0.17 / 8.75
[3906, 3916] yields -0.11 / 11.4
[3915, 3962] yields 0.04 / 9.88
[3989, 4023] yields -0.08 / 10.9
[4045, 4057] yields -0.07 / 10.7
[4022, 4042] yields -0.11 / 11.2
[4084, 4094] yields 0.01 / 9.89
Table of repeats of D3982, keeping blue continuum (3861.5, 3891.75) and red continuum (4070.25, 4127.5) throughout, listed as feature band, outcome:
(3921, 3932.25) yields 0.11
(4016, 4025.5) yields -0.10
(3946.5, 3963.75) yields 0.05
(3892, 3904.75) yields 0.15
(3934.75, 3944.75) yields 0.11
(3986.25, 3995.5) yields -0.03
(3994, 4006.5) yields -0.06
